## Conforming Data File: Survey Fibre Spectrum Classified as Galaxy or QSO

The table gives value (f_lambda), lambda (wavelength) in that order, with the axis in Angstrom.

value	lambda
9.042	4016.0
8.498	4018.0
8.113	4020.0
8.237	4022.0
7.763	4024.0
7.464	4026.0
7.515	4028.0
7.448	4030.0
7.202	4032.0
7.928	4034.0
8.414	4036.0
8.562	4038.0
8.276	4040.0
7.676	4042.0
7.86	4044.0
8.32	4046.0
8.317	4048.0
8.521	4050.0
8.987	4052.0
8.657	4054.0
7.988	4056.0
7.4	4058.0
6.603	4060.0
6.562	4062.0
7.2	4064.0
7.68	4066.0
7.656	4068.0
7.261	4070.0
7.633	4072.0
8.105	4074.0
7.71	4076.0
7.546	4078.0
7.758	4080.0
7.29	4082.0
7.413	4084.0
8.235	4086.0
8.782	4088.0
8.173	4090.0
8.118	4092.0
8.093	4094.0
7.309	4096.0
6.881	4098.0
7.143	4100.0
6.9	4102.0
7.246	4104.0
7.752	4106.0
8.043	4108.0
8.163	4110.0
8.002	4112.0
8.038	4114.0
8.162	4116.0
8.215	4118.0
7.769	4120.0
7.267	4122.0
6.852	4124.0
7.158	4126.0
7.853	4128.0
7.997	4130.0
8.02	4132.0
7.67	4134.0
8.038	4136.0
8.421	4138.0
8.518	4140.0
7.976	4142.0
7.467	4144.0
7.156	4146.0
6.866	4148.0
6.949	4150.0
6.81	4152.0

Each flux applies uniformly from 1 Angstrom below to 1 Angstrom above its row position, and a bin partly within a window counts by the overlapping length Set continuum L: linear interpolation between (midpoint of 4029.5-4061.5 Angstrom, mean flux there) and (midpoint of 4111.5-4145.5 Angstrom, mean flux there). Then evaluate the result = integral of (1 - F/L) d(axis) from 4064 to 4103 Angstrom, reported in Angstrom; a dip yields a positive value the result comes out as 1.3 Angstrom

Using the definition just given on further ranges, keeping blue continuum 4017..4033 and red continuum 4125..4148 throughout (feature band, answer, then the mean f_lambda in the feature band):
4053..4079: 0.8 Angstrom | 7.54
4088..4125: 0.4 Angstrom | 7.7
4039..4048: -0.3 Angstrom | 8.06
